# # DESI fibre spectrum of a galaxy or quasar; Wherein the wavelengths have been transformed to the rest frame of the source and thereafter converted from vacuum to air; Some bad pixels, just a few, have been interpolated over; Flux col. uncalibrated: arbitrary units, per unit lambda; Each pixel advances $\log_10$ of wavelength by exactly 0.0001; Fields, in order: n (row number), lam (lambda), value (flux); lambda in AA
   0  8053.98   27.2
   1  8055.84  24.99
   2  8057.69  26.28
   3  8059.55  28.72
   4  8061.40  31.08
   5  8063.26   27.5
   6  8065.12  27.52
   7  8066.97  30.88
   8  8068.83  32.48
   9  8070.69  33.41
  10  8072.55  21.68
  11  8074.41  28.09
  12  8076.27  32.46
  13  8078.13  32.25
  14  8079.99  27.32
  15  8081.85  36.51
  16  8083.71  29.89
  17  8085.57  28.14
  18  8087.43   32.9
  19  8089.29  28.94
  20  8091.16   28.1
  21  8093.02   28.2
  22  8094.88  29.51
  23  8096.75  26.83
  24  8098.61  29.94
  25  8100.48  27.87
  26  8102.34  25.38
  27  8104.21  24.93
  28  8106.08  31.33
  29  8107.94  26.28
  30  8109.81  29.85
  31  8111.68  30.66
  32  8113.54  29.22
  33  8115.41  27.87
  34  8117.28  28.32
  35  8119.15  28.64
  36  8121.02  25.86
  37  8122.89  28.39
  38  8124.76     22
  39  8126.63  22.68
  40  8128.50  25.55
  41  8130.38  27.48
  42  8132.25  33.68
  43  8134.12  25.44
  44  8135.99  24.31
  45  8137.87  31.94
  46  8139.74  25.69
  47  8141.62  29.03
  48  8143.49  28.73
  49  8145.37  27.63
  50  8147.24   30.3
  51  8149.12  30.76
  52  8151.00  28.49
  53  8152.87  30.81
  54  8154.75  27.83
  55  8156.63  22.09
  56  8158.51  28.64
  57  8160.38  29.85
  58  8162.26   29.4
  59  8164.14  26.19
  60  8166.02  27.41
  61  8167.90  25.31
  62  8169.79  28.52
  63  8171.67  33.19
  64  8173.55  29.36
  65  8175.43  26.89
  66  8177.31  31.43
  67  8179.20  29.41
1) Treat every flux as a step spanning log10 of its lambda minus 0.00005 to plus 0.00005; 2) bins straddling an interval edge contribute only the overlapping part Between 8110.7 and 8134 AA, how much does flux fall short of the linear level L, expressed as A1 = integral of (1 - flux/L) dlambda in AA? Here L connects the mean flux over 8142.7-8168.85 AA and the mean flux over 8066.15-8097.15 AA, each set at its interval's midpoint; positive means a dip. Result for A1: 1.17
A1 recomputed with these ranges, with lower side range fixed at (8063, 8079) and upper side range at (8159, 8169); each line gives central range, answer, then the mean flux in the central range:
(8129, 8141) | 0.1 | 28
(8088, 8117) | 0.6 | 28.4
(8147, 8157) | -0.2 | 28.6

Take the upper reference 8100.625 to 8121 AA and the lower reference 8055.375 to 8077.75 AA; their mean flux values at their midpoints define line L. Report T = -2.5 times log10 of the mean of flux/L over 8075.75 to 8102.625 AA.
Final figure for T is -0.043 mag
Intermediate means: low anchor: 28.9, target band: 29.7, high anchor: 28.1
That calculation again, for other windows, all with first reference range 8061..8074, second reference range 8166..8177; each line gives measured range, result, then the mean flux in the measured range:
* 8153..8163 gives 0.037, 27.8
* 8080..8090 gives -0.071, 31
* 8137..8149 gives -0.007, 29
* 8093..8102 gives 0.026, 28.3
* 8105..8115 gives -0.015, 29.3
